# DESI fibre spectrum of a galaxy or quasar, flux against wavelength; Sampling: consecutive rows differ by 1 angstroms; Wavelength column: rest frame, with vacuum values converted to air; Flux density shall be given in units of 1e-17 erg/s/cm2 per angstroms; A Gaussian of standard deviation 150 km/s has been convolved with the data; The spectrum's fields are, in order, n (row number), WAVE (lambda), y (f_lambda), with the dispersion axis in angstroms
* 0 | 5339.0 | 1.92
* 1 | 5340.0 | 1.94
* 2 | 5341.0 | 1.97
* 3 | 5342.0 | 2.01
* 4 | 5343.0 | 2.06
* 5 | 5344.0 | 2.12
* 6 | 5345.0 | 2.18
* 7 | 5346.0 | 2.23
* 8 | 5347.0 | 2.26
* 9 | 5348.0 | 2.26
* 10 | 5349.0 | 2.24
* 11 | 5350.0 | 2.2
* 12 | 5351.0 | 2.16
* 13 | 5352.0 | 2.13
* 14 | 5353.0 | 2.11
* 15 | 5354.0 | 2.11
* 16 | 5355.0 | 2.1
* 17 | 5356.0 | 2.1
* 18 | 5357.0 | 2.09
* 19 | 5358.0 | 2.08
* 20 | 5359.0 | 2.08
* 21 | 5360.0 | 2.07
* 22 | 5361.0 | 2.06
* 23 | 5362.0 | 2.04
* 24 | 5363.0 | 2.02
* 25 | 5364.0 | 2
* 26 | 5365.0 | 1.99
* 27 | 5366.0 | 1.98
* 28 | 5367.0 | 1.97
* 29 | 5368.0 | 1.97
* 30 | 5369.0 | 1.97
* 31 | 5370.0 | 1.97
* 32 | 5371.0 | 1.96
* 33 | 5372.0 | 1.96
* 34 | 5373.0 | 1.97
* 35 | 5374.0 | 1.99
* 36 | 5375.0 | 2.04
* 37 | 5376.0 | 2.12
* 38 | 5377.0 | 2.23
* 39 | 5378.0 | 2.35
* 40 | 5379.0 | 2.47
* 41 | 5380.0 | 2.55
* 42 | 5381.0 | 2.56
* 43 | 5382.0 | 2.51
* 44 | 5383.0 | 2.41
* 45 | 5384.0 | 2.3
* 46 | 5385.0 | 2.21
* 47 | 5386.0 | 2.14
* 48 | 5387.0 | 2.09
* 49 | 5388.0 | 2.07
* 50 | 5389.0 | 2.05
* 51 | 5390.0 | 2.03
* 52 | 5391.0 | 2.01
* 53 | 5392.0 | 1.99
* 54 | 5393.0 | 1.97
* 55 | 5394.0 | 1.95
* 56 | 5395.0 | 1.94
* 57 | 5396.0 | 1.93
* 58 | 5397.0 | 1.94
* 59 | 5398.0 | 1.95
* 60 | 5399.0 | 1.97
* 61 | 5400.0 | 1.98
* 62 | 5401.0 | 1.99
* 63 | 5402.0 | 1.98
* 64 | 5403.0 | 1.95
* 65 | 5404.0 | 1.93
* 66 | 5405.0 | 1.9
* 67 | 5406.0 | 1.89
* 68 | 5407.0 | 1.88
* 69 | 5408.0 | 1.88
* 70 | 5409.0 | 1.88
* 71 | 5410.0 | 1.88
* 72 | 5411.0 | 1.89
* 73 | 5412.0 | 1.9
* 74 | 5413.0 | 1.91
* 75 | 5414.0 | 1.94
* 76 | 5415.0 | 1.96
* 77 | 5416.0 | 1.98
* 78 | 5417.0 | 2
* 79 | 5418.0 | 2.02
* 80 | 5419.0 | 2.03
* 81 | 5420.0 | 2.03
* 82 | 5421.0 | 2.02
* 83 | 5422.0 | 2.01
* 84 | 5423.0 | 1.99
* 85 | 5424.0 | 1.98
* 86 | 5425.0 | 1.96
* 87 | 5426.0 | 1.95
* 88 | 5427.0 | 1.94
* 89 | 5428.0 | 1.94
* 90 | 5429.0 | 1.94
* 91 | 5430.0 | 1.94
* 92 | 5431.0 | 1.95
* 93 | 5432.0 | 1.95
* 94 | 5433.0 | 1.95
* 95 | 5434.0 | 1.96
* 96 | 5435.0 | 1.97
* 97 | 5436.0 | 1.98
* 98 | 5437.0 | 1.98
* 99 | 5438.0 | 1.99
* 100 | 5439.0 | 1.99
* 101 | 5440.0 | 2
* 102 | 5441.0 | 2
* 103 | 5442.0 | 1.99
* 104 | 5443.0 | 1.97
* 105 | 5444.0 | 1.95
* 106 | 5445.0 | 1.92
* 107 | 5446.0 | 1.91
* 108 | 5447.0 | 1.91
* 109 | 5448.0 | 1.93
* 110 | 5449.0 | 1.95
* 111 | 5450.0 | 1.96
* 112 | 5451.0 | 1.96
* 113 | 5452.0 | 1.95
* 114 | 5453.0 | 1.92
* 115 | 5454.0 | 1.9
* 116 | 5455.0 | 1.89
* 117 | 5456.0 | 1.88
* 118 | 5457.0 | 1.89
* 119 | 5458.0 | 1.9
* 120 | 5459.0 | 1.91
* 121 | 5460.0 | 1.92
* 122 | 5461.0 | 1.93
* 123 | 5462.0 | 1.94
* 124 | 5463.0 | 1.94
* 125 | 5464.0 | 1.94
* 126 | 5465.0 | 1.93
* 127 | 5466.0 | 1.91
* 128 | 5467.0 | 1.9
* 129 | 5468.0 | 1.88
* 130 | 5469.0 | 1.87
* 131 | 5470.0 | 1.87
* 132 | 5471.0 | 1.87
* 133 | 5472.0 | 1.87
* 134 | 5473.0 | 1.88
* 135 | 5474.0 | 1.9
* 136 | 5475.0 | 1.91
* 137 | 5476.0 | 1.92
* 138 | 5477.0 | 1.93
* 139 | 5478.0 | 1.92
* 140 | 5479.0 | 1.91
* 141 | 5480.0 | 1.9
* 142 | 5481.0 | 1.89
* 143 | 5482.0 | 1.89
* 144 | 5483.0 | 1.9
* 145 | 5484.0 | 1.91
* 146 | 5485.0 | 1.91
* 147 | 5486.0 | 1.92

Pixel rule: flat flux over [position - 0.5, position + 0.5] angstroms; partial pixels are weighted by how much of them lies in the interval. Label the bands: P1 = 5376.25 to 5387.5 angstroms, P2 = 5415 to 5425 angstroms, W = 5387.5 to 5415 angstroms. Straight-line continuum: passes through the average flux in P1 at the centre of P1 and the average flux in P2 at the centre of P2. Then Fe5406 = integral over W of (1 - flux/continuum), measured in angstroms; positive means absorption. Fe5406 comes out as 2.8 angstroms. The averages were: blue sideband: 2.34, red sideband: 2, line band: 1.95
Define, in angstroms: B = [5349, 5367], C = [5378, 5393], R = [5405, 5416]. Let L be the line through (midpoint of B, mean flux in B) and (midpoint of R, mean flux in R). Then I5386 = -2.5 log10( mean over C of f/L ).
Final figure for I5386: -0.13 mag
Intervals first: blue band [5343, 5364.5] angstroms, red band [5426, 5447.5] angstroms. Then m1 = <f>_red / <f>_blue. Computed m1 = 0.92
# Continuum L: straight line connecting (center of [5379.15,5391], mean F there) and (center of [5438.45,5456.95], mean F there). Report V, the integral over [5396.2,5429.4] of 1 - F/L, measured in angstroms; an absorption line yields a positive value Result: 2.62 angstroms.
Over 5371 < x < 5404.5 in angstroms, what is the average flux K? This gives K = 2.1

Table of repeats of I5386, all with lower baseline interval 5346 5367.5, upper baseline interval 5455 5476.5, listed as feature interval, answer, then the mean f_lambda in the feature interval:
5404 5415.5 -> 0.057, 1.9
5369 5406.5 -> -0.022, 2.09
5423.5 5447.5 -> -0.001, 1.96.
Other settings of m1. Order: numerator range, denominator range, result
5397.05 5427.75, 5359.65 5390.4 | 0.92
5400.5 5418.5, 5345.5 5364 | 0.91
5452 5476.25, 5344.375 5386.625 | 0.89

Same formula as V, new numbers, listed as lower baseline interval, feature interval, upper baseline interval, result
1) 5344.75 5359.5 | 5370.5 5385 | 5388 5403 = -1.4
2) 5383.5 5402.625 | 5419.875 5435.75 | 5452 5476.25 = 0.0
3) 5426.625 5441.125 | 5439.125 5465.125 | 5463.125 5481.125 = 0.0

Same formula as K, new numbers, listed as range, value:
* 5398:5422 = 1.95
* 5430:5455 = 1.95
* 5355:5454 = 2.02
